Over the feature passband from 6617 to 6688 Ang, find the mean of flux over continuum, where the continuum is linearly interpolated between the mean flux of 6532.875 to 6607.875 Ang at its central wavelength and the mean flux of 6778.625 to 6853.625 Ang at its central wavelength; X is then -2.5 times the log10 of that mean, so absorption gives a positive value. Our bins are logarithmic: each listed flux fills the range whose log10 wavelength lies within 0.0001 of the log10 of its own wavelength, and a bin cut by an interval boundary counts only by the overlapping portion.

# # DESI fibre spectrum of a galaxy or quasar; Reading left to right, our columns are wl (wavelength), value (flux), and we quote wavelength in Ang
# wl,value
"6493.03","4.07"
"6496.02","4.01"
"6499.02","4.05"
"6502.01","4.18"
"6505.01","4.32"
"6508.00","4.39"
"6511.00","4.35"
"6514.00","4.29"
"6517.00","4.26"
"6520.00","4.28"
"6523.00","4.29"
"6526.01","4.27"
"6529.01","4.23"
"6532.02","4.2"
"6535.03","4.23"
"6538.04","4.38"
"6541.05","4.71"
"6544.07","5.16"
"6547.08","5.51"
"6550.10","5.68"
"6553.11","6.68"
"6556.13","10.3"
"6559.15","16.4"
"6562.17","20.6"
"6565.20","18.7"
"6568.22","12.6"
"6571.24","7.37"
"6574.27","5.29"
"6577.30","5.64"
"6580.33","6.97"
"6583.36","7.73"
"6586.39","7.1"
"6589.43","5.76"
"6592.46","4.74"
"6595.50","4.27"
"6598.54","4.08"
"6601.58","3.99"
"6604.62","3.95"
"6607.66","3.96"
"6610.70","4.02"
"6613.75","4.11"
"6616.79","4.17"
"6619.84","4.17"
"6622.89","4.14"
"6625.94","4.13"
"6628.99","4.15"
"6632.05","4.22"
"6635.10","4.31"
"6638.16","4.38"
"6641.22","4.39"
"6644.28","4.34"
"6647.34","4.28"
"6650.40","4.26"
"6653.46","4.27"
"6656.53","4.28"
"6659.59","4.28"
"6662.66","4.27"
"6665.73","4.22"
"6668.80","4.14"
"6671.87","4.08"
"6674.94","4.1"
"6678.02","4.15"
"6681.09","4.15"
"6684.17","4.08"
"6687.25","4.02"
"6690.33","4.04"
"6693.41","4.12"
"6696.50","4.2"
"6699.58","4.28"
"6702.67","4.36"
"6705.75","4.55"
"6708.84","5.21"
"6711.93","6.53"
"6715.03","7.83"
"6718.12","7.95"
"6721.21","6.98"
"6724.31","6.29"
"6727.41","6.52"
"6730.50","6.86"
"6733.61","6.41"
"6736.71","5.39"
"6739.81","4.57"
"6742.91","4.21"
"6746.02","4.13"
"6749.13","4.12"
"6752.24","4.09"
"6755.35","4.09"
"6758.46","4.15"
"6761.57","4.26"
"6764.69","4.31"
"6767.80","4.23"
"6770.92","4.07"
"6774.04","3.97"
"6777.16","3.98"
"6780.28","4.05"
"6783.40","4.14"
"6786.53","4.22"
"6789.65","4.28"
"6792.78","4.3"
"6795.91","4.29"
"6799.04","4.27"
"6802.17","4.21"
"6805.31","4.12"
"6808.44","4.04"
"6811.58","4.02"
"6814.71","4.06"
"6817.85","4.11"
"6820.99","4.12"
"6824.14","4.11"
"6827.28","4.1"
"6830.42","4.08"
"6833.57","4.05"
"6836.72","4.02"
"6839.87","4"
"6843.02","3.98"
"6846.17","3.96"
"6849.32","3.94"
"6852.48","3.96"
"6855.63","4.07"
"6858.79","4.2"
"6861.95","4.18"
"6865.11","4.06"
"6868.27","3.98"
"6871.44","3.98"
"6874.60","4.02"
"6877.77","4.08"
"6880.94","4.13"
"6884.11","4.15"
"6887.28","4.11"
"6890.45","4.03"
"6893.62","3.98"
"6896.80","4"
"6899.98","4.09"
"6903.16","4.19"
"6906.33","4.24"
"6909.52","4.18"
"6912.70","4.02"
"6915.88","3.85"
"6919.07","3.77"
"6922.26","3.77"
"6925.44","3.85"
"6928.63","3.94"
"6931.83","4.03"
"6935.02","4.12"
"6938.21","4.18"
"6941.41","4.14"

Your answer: 0.443 mag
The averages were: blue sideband 7.46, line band 4.21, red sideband 4.1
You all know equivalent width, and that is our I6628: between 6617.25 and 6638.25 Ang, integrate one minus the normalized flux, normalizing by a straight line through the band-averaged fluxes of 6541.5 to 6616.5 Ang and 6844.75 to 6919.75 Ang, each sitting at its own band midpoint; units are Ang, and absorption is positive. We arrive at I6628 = 8.18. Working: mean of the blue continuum 7.42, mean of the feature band 4.2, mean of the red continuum 4.05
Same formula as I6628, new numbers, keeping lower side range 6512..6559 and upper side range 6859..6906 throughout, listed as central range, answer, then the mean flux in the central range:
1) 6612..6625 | 2.4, 4.14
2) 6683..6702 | 2.7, 4.13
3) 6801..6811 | 0.6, 4.11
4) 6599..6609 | 2.3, 3.98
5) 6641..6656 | 2.1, 4.3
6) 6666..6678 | 1.9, 4.12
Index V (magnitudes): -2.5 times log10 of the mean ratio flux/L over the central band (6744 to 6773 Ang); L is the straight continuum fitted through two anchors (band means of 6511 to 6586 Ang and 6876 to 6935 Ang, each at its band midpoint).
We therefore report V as 0.28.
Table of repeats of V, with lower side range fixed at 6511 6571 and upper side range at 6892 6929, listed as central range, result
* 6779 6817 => 0.21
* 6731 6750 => 0.14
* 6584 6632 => 0.47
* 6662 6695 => 0.45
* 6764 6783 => 0.28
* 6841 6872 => 0.12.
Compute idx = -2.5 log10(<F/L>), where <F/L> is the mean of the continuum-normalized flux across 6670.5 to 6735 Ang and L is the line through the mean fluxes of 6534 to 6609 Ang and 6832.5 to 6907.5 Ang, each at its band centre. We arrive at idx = 0.12 mag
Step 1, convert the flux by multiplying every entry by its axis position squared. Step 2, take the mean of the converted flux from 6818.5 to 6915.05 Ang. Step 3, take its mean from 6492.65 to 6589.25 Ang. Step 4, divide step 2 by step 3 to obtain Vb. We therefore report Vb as 0.7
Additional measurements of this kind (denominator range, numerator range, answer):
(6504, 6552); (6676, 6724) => 1.18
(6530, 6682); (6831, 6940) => 0.76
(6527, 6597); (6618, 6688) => 0.56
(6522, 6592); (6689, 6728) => 0.76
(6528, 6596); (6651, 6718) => 0.61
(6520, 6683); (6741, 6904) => 0.77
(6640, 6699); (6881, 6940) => 1.03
